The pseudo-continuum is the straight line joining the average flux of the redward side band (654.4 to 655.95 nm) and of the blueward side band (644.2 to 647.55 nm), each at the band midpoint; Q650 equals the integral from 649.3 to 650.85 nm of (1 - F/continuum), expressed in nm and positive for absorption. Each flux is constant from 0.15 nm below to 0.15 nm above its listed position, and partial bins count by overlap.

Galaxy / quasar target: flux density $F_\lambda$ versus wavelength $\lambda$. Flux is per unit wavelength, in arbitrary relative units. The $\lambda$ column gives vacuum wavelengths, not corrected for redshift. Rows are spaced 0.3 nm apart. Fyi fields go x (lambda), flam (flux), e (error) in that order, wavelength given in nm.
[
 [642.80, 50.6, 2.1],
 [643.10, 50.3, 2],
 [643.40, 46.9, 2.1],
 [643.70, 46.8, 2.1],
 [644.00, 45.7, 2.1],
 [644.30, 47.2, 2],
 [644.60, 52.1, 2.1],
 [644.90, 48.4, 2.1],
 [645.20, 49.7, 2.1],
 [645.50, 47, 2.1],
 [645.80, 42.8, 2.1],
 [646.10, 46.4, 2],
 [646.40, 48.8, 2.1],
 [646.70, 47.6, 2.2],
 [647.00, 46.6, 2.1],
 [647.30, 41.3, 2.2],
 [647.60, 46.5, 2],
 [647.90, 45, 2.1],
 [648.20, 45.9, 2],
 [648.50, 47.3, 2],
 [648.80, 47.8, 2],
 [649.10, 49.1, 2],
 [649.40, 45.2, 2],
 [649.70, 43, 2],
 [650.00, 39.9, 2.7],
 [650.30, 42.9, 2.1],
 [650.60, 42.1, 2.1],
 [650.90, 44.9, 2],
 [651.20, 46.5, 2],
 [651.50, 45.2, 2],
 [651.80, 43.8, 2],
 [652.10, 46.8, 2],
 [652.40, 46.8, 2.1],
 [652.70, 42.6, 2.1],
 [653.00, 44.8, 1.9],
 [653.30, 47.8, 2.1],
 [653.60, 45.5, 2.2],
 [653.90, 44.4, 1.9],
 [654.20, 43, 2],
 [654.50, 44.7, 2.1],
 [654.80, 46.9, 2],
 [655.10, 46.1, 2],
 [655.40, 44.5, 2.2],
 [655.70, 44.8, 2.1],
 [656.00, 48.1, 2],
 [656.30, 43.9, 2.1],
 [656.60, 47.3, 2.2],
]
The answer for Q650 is 0.12 nm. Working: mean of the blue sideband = 47.1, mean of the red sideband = 45.6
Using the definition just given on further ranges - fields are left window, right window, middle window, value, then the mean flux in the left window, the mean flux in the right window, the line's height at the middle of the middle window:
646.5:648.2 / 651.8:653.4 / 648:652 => 0.05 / 45.5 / 45.5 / 45.5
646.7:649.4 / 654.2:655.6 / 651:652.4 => 0.00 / 46.2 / 45.2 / 45.7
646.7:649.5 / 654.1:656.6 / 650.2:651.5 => 0.05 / 46.2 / 45.4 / 45.9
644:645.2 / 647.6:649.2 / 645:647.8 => 0.09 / 48.9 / 46.9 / 47.9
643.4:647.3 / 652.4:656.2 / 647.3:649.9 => 0.04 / 47.2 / 45.3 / 46.5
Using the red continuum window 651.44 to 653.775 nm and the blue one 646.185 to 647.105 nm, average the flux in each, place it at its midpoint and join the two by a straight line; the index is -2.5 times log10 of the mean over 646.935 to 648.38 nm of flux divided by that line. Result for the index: 0.05 mag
